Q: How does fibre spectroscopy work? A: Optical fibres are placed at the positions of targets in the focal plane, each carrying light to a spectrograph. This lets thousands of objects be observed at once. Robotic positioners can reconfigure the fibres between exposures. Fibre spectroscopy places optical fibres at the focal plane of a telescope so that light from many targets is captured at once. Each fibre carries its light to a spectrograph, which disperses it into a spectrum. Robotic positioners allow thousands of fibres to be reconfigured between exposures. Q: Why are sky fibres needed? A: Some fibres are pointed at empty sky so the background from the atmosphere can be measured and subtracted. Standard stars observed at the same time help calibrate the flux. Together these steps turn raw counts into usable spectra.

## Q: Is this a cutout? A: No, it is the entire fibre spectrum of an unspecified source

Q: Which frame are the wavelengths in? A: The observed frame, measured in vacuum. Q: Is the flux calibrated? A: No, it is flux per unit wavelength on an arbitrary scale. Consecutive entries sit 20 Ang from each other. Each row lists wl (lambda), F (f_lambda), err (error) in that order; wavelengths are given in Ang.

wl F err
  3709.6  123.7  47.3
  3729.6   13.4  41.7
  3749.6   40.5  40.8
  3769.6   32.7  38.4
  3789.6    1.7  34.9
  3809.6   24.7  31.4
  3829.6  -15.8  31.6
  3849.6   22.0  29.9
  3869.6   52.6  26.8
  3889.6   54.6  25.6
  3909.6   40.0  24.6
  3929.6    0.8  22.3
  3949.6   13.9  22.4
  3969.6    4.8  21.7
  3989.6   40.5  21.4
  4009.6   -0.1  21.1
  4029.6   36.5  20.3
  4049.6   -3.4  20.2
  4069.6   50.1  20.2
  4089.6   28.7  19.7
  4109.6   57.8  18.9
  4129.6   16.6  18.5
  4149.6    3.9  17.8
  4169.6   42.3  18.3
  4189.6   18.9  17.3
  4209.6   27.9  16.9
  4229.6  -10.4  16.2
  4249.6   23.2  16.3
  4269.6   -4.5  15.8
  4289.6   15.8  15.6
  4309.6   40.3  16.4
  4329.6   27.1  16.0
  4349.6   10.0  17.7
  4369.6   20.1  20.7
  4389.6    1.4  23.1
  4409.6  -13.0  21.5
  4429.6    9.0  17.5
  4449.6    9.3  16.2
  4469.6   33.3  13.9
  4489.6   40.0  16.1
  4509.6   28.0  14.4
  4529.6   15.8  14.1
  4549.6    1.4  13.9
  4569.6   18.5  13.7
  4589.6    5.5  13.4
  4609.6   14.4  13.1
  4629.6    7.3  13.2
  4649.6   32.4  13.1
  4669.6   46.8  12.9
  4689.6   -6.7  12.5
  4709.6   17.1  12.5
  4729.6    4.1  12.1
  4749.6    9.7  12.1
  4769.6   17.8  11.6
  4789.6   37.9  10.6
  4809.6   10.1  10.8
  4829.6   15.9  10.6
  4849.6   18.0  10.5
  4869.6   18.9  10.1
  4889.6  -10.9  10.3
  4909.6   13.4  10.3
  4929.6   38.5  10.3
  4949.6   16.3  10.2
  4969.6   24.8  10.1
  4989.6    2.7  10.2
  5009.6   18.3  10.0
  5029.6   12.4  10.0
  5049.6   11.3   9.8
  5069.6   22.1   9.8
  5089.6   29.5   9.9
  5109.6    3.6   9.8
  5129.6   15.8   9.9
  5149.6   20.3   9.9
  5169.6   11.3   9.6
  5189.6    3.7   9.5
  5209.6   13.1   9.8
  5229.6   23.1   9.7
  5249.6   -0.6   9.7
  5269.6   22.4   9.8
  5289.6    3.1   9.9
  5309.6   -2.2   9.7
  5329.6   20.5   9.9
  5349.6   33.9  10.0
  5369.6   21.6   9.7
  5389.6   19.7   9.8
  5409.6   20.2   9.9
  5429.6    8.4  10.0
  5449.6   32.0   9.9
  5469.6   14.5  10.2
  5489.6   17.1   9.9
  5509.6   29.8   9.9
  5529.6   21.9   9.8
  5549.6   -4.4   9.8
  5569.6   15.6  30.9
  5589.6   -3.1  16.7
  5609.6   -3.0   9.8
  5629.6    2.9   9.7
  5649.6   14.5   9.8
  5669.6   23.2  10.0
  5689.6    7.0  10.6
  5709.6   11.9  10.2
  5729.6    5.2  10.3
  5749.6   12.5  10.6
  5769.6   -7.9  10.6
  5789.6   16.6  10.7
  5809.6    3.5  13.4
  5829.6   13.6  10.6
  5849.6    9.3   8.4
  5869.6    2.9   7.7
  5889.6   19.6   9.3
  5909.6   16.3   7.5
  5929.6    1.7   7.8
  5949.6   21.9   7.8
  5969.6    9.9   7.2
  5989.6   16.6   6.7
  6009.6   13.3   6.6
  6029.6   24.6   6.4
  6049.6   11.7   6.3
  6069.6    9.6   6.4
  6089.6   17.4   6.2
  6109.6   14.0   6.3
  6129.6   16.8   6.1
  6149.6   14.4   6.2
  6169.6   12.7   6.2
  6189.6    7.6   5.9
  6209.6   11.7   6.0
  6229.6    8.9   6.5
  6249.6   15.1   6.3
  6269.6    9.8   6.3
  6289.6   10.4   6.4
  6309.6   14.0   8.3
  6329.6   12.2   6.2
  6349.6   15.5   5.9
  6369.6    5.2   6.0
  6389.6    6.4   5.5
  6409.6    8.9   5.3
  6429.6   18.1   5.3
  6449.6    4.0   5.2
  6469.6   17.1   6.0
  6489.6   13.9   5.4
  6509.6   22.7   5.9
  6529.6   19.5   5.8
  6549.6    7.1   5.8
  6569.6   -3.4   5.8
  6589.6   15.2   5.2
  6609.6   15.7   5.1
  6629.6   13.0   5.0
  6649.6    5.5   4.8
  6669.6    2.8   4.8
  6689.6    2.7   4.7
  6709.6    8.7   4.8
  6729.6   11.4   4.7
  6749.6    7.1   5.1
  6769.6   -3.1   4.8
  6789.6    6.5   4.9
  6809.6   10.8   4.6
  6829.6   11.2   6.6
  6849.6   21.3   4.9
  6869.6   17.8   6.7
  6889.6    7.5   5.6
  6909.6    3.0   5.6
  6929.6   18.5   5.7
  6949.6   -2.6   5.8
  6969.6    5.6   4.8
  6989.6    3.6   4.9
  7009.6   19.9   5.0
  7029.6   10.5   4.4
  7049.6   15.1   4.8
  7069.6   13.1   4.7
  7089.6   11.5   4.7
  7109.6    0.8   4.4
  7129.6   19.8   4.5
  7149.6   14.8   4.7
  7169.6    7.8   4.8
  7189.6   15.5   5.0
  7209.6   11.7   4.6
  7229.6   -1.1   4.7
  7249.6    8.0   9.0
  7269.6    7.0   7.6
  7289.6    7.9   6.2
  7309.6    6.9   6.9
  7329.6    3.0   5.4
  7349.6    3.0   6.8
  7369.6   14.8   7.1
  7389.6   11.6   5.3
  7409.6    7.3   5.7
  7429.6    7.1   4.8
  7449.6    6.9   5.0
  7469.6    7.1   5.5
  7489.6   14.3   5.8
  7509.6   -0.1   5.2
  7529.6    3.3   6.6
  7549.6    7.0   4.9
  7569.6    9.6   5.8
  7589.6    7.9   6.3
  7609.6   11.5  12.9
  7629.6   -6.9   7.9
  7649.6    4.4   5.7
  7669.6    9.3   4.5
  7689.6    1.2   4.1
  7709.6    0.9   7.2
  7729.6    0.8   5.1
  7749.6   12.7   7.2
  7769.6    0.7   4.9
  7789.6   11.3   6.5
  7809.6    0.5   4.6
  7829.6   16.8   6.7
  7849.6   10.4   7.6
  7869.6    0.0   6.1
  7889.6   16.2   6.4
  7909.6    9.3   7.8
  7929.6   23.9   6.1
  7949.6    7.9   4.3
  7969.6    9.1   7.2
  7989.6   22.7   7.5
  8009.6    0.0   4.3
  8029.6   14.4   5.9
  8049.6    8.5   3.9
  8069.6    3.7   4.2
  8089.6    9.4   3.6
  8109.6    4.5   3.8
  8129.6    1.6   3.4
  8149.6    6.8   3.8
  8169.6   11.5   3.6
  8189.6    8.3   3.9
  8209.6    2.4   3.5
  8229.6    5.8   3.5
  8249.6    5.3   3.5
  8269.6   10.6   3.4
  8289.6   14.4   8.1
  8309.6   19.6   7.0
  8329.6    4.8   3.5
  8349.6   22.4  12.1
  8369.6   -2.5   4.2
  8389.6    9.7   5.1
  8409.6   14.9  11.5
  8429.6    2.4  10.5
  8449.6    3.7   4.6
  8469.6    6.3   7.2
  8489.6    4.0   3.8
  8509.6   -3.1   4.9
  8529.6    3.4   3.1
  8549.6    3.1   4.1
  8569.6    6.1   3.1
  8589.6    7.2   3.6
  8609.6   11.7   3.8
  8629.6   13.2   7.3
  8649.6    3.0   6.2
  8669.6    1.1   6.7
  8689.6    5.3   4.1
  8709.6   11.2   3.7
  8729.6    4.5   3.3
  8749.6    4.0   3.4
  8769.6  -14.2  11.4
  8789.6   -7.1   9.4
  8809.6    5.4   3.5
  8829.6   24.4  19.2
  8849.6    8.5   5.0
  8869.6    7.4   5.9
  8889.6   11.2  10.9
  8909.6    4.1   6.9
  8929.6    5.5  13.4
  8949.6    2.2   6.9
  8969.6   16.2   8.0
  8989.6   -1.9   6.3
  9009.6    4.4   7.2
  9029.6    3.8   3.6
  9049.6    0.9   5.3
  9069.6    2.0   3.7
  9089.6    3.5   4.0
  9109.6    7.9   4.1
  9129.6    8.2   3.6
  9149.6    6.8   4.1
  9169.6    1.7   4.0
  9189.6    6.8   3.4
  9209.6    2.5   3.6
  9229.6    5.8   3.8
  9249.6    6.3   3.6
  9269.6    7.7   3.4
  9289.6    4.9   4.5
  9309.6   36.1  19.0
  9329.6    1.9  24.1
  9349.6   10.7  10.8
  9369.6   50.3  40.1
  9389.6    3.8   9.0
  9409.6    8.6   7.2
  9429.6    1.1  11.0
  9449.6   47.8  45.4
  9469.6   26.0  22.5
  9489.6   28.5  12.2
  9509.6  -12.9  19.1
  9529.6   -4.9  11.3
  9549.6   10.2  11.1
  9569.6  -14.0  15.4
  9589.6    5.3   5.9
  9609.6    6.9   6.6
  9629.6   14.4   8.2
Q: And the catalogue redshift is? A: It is 1.59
